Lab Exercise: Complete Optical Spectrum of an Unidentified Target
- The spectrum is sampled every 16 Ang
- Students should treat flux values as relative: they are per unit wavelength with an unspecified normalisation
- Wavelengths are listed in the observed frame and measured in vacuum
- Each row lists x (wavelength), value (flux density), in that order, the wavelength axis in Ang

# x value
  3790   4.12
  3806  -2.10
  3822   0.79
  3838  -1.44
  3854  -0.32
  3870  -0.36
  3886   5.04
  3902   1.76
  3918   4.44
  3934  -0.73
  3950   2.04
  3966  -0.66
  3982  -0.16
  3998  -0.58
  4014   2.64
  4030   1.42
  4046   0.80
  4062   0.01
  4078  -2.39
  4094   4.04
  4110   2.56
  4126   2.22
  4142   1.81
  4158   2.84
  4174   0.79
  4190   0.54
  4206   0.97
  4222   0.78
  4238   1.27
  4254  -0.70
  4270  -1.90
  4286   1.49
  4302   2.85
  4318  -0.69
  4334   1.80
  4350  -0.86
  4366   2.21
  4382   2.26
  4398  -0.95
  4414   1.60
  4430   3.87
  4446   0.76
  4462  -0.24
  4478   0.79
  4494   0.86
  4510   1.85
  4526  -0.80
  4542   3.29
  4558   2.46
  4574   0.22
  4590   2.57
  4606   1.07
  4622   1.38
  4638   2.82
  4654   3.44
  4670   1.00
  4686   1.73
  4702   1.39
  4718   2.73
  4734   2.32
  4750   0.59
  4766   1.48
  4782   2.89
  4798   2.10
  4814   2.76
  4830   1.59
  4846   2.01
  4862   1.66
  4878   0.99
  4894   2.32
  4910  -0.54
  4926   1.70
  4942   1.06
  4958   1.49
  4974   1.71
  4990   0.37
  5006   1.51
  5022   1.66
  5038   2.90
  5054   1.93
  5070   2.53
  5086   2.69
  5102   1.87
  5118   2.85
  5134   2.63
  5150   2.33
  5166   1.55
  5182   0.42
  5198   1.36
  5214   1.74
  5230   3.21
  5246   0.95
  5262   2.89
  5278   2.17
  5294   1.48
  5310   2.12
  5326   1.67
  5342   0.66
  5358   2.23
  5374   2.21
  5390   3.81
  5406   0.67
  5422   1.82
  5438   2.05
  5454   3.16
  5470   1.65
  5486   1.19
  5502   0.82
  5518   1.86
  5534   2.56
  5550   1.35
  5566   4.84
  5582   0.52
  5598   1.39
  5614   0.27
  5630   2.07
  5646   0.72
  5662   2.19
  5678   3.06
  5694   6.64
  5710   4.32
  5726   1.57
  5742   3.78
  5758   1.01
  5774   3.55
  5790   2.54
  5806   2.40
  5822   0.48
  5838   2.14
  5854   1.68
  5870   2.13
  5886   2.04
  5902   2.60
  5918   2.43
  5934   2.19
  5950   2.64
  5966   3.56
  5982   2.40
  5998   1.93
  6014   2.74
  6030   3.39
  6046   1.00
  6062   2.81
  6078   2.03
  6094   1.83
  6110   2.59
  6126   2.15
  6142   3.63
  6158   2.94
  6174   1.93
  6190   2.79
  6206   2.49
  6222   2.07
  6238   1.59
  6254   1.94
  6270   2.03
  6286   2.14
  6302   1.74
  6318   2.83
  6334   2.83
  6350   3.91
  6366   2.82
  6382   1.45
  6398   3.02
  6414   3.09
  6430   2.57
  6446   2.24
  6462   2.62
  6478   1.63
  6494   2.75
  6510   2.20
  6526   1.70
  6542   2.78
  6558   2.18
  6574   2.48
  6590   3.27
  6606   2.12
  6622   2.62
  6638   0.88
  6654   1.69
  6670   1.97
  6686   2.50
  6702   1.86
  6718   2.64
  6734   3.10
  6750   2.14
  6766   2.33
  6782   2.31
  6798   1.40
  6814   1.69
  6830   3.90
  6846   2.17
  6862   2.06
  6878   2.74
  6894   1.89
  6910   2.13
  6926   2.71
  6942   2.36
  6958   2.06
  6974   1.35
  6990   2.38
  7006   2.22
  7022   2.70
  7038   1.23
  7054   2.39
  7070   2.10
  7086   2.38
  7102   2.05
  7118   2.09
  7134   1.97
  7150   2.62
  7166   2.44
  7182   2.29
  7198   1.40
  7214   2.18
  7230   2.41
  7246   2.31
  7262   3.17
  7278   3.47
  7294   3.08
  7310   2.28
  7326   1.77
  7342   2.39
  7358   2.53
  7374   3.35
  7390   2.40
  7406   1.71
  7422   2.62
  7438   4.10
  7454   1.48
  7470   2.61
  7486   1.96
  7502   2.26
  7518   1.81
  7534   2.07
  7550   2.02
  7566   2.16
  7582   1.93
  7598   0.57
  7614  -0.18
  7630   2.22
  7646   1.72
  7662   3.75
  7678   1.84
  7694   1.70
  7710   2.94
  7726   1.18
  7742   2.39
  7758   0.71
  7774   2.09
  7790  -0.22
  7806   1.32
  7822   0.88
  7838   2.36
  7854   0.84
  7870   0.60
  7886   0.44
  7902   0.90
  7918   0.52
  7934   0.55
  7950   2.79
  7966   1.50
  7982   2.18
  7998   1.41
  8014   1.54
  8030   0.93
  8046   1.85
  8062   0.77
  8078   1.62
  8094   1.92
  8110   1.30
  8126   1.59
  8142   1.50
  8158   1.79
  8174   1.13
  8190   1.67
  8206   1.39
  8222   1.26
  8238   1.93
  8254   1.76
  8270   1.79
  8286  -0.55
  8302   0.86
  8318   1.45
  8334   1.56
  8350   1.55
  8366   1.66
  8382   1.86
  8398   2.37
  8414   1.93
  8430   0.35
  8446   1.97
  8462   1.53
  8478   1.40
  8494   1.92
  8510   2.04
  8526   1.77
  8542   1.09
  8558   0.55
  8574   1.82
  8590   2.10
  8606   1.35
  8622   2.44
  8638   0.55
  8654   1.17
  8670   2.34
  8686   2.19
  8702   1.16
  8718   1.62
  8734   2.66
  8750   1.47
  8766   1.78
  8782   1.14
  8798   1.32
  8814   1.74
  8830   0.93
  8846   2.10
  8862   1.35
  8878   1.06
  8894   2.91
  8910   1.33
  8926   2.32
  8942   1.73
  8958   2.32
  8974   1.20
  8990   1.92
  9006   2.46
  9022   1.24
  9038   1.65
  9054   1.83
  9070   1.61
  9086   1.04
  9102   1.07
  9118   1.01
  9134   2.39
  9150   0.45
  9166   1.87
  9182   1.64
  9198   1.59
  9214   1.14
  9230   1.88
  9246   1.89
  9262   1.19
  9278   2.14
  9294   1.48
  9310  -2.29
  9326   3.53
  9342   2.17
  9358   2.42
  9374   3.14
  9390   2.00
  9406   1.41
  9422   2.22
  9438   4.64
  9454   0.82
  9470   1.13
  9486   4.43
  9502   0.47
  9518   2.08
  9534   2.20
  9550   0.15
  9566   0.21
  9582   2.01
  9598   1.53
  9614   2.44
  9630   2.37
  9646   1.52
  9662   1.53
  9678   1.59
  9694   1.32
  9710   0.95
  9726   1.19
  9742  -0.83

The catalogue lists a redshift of 0.53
